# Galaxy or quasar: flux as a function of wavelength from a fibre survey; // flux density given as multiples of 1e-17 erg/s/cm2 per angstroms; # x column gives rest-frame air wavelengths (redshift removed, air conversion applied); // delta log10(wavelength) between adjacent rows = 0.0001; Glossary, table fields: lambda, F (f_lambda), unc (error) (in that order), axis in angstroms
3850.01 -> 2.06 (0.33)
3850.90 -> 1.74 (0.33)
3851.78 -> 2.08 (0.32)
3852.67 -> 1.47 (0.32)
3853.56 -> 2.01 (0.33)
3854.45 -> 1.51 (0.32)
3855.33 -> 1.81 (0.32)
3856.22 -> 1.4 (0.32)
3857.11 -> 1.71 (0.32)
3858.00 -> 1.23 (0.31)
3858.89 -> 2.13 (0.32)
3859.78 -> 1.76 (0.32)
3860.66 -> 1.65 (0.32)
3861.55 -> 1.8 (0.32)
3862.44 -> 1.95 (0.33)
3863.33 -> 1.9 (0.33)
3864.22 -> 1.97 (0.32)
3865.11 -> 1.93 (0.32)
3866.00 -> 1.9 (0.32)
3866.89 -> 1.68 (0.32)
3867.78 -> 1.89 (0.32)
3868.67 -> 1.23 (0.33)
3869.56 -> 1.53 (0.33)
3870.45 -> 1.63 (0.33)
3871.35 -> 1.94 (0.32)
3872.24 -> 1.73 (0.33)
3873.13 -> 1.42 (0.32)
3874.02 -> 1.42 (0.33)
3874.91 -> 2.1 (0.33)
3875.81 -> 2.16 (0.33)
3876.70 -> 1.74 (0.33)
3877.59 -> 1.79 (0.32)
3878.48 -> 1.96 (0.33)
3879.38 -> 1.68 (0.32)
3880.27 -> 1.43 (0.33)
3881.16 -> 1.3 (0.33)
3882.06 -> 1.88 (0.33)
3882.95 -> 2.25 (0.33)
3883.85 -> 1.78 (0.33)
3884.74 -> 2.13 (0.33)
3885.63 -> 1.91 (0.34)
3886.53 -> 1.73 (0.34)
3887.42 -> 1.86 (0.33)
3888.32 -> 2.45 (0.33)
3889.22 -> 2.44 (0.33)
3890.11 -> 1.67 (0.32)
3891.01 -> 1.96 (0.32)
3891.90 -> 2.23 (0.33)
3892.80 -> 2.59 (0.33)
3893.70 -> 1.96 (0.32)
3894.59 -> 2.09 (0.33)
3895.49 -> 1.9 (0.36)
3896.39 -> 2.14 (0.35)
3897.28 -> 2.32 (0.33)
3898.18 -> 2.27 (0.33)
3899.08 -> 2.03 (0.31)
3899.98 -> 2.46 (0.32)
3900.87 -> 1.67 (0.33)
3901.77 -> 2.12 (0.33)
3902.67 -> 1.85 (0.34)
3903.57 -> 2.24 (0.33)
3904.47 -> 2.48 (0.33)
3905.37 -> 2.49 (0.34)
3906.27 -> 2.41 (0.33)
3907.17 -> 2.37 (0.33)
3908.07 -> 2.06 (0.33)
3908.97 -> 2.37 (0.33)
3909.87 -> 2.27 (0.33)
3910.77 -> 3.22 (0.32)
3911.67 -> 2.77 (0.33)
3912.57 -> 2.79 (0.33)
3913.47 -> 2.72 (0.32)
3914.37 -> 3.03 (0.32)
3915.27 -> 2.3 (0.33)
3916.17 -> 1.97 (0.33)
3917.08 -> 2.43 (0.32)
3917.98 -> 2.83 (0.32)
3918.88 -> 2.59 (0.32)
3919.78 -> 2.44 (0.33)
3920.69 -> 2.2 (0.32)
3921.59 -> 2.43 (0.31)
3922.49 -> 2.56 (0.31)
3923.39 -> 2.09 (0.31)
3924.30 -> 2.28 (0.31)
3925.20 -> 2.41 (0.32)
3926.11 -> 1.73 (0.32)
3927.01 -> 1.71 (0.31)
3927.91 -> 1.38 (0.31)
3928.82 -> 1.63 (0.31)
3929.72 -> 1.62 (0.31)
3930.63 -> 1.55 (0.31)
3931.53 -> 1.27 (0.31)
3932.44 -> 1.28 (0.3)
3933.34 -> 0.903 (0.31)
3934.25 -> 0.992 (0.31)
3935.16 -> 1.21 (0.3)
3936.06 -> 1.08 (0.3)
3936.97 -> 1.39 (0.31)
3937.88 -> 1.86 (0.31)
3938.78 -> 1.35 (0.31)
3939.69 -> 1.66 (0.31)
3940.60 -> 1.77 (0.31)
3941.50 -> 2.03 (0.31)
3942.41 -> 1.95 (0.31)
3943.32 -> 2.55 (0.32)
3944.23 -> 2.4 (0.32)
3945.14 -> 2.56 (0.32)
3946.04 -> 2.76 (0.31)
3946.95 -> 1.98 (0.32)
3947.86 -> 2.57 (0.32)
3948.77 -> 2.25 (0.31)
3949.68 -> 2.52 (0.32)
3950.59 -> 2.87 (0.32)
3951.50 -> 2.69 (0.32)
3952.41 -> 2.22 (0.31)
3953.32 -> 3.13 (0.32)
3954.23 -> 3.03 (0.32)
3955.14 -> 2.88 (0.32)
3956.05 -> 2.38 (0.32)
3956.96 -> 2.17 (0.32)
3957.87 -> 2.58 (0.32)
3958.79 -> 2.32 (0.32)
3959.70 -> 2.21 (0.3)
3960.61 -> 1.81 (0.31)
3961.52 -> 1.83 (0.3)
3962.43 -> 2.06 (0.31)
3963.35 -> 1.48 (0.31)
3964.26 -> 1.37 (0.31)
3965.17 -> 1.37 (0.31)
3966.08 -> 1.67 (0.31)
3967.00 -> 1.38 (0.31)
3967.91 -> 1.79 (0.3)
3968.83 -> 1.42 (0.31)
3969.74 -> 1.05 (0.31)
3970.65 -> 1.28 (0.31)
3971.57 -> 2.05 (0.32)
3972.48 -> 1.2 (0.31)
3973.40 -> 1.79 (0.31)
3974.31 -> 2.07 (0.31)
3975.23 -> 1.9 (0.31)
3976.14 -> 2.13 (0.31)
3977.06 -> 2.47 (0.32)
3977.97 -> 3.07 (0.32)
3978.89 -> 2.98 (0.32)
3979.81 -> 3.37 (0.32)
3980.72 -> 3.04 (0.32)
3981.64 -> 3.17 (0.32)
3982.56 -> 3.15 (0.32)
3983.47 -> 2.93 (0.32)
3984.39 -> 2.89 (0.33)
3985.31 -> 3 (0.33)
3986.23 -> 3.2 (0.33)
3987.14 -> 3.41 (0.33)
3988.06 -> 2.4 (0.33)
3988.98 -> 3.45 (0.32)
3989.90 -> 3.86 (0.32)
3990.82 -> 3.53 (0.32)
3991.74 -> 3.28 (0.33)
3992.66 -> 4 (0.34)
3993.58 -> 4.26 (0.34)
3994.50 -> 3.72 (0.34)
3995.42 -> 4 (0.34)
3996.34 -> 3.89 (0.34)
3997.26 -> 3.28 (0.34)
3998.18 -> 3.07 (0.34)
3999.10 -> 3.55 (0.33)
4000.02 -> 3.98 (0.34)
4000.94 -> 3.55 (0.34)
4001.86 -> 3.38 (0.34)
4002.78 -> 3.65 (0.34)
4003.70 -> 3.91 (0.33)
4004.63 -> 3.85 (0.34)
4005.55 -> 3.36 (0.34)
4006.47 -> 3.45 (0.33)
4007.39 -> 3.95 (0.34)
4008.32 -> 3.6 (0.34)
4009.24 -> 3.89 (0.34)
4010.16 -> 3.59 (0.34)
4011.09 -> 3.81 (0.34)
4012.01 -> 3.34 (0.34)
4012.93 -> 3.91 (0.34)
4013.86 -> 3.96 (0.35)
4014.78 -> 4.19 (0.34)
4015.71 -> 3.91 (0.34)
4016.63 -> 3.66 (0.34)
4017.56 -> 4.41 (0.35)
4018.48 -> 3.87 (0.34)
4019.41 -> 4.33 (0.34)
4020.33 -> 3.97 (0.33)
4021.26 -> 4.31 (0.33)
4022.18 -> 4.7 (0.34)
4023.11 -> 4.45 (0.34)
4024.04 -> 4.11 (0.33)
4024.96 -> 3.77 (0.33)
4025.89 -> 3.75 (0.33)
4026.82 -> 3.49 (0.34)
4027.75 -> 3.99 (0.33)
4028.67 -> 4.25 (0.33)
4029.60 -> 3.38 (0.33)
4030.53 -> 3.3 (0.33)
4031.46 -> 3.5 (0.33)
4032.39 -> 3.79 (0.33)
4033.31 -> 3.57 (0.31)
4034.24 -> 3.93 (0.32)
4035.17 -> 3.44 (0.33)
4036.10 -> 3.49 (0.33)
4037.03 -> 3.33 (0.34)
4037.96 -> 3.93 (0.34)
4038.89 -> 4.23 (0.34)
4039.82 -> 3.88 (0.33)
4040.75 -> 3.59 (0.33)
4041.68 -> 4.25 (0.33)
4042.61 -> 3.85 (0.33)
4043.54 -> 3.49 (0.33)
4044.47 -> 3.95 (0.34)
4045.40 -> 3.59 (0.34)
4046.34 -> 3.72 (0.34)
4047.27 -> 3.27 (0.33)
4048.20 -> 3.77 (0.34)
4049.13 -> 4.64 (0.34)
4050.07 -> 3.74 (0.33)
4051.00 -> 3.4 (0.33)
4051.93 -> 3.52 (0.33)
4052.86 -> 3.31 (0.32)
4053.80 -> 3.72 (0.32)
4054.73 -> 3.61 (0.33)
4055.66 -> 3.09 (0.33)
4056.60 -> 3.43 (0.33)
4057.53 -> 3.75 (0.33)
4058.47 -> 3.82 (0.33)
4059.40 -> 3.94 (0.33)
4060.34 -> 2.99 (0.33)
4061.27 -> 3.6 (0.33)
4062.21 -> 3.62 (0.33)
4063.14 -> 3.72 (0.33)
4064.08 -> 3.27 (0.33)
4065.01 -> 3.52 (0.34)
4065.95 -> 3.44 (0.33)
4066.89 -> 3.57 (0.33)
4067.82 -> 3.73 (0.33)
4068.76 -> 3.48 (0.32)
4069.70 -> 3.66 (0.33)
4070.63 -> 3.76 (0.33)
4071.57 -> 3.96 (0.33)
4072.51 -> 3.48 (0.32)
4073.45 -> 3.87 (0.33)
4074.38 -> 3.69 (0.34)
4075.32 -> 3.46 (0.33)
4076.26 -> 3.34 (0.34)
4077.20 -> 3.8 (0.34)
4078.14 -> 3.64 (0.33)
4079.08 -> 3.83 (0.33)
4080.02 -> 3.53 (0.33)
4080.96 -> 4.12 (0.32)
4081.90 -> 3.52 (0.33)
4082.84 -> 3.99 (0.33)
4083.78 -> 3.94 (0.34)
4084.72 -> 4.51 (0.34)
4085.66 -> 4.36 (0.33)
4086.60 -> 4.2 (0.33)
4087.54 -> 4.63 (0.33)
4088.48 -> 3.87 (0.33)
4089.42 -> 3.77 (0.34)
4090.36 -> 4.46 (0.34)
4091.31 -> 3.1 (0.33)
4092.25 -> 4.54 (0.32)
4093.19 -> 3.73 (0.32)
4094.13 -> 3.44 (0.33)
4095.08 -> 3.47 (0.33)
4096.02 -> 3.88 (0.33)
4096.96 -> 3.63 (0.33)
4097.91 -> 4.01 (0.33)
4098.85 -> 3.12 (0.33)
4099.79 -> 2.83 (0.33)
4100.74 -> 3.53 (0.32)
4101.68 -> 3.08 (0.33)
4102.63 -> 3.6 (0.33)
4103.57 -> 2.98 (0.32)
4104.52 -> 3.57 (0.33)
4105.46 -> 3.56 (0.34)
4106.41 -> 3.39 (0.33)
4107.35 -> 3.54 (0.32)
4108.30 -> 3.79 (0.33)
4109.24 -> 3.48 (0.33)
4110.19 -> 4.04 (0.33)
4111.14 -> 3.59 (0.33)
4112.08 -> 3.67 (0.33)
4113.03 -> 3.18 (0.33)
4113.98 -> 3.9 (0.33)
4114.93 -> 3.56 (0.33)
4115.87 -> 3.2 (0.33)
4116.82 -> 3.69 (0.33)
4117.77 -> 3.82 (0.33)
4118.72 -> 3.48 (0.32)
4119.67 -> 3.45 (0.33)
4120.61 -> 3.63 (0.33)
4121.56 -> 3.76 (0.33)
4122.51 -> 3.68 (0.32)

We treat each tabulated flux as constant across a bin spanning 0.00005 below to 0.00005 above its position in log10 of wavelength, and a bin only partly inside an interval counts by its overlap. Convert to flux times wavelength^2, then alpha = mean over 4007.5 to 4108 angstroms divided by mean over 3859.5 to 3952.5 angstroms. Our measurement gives 1.99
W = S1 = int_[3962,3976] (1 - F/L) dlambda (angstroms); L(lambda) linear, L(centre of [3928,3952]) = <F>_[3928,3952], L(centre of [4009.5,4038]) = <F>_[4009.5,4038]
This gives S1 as 5.2 angstroms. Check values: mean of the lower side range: 1.87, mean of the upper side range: 3.85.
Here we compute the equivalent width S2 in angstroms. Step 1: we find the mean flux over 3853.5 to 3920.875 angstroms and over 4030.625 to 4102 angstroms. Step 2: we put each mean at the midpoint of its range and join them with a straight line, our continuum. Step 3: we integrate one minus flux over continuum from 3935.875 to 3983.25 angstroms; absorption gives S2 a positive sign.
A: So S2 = 9.54 angstroms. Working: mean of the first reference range 2.04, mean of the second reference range 3.7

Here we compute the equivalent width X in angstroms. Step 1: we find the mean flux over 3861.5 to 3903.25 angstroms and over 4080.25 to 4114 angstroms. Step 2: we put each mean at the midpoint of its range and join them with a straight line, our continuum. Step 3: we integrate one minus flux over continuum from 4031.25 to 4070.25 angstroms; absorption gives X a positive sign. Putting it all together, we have -3.8 angstroms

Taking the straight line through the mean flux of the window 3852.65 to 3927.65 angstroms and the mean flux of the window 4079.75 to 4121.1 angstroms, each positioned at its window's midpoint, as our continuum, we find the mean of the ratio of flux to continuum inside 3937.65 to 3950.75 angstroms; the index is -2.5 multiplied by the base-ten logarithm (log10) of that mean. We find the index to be 0.13 mag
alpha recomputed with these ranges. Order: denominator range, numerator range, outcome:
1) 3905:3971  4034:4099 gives 1.91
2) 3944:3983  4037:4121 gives 1.74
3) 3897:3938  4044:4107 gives 1.91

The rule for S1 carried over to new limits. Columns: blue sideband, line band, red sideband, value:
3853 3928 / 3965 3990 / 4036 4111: 3.9 angstroms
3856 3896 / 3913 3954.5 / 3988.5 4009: 9.3 angstroms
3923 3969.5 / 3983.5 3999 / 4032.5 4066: -4.3 angstroms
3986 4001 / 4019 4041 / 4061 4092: -1.2 angstroms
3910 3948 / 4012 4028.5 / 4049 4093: -4.7 angstroms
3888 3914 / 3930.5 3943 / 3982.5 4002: 5.9 angstroms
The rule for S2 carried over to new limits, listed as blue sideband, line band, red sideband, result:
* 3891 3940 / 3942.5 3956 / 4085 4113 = -1.2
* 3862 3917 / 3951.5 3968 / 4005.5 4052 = 4.6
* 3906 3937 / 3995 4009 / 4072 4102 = -3.6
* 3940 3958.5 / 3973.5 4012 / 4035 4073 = -4.8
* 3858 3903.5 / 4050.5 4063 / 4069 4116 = -0.5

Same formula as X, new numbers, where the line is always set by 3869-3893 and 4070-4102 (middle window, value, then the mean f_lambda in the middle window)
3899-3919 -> -2.68 angstroms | 2.42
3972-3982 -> 1.09 angstroms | 2.46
